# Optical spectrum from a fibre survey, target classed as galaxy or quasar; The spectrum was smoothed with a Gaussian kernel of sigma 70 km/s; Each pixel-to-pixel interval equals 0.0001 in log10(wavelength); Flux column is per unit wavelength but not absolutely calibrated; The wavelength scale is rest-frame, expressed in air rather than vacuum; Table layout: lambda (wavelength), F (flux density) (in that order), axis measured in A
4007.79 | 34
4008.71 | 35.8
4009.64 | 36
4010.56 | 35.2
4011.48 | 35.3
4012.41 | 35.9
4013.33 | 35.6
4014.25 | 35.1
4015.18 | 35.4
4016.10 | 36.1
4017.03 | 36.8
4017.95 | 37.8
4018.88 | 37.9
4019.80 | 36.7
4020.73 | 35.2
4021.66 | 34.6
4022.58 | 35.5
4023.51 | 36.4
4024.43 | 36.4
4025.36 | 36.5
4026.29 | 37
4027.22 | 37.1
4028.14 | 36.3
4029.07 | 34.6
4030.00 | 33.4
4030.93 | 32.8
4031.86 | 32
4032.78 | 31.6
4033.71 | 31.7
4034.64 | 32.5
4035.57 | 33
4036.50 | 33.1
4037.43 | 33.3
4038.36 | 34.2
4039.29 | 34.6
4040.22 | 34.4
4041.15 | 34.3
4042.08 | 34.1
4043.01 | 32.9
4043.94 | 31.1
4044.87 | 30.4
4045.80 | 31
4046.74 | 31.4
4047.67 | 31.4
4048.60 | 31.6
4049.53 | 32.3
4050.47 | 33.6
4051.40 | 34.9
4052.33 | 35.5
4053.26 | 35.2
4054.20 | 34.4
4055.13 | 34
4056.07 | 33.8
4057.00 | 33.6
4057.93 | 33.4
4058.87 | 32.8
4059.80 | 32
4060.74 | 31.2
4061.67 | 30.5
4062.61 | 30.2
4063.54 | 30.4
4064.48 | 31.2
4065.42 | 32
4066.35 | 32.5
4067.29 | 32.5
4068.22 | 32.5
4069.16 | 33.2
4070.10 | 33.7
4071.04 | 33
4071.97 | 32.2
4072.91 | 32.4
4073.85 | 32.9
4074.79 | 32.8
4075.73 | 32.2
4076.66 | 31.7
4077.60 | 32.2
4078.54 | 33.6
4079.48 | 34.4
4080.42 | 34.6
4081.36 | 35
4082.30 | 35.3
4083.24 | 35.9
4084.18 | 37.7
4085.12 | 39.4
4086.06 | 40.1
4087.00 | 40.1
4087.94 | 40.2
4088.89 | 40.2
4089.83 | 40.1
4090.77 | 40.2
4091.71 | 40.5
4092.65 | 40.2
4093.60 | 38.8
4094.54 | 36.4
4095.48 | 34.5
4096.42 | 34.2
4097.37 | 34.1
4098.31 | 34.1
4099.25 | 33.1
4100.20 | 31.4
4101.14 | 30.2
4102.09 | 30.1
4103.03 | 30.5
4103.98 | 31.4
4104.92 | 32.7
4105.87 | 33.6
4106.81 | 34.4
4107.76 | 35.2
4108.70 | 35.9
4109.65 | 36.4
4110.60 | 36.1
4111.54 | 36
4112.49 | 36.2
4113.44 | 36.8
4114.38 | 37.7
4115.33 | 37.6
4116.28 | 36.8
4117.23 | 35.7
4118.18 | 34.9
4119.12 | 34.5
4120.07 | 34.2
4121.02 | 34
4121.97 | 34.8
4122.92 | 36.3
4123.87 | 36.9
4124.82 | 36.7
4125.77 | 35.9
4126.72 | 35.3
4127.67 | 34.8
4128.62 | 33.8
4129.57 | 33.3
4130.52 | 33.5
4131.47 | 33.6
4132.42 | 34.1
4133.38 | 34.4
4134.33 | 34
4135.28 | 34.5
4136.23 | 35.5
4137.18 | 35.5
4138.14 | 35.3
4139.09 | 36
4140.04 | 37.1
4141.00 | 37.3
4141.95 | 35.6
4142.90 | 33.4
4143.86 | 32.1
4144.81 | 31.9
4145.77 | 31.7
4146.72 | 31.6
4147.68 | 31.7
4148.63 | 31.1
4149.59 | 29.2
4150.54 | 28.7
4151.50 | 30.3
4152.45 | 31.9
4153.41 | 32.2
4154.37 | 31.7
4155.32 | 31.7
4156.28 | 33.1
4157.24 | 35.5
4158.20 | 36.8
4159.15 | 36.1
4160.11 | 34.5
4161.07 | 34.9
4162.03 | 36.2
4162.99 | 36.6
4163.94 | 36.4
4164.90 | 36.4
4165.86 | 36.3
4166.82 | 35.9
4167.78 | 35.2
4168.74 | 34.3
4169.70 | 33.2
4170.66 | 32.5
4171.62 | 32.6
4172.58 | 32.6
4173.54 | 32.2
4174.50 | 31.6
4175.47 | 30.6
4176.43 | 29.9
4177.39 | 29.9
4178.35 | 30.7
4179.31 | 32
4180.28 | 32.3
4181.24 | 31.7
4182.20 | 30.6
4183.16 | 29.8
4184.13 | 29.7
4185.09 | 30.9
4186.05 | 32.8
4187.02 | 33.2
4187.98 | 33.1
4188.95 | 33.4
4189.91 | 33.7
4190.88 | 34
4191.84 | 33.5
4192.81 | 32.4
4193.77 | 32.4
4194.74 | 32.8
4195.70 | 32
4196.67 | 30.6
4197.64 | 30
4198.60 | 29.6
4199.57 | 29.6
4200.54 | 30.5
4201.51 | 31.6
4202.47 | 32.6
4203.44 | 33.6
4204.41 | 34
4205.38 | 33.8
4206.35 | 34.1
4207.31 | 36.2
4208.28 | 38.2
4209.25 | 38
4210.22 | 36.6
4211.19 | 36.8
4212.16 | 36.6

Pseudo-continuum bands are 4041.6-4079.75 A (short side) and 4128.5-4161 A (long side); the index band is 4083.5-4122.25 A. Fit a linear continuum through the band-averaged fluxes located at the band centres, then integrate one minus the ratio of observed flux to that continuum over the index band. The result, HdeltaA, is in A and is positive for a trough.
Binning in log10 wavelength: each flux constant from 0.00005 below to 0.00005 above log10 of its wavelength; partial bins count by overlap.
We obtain -3.32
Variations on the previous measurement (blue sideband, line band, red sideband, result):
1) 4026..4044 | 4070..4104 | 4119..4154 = -1.4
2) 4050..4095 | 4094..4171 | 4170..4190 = -3.0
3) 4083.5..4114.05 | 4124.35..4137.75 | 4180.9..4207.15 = 0.0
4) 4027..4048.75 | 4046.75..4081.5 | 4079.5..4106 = 1.6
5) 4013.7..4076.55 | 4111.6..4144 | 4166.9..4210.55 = -2.2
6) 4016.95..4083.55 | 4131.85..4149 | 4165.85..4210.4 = -0.6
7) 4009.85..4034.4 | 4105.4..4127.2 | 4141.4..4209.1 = -1.3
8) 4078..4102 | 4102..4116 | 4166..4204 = 0.3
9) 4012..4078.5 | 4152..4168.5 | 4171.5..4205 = -1.4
